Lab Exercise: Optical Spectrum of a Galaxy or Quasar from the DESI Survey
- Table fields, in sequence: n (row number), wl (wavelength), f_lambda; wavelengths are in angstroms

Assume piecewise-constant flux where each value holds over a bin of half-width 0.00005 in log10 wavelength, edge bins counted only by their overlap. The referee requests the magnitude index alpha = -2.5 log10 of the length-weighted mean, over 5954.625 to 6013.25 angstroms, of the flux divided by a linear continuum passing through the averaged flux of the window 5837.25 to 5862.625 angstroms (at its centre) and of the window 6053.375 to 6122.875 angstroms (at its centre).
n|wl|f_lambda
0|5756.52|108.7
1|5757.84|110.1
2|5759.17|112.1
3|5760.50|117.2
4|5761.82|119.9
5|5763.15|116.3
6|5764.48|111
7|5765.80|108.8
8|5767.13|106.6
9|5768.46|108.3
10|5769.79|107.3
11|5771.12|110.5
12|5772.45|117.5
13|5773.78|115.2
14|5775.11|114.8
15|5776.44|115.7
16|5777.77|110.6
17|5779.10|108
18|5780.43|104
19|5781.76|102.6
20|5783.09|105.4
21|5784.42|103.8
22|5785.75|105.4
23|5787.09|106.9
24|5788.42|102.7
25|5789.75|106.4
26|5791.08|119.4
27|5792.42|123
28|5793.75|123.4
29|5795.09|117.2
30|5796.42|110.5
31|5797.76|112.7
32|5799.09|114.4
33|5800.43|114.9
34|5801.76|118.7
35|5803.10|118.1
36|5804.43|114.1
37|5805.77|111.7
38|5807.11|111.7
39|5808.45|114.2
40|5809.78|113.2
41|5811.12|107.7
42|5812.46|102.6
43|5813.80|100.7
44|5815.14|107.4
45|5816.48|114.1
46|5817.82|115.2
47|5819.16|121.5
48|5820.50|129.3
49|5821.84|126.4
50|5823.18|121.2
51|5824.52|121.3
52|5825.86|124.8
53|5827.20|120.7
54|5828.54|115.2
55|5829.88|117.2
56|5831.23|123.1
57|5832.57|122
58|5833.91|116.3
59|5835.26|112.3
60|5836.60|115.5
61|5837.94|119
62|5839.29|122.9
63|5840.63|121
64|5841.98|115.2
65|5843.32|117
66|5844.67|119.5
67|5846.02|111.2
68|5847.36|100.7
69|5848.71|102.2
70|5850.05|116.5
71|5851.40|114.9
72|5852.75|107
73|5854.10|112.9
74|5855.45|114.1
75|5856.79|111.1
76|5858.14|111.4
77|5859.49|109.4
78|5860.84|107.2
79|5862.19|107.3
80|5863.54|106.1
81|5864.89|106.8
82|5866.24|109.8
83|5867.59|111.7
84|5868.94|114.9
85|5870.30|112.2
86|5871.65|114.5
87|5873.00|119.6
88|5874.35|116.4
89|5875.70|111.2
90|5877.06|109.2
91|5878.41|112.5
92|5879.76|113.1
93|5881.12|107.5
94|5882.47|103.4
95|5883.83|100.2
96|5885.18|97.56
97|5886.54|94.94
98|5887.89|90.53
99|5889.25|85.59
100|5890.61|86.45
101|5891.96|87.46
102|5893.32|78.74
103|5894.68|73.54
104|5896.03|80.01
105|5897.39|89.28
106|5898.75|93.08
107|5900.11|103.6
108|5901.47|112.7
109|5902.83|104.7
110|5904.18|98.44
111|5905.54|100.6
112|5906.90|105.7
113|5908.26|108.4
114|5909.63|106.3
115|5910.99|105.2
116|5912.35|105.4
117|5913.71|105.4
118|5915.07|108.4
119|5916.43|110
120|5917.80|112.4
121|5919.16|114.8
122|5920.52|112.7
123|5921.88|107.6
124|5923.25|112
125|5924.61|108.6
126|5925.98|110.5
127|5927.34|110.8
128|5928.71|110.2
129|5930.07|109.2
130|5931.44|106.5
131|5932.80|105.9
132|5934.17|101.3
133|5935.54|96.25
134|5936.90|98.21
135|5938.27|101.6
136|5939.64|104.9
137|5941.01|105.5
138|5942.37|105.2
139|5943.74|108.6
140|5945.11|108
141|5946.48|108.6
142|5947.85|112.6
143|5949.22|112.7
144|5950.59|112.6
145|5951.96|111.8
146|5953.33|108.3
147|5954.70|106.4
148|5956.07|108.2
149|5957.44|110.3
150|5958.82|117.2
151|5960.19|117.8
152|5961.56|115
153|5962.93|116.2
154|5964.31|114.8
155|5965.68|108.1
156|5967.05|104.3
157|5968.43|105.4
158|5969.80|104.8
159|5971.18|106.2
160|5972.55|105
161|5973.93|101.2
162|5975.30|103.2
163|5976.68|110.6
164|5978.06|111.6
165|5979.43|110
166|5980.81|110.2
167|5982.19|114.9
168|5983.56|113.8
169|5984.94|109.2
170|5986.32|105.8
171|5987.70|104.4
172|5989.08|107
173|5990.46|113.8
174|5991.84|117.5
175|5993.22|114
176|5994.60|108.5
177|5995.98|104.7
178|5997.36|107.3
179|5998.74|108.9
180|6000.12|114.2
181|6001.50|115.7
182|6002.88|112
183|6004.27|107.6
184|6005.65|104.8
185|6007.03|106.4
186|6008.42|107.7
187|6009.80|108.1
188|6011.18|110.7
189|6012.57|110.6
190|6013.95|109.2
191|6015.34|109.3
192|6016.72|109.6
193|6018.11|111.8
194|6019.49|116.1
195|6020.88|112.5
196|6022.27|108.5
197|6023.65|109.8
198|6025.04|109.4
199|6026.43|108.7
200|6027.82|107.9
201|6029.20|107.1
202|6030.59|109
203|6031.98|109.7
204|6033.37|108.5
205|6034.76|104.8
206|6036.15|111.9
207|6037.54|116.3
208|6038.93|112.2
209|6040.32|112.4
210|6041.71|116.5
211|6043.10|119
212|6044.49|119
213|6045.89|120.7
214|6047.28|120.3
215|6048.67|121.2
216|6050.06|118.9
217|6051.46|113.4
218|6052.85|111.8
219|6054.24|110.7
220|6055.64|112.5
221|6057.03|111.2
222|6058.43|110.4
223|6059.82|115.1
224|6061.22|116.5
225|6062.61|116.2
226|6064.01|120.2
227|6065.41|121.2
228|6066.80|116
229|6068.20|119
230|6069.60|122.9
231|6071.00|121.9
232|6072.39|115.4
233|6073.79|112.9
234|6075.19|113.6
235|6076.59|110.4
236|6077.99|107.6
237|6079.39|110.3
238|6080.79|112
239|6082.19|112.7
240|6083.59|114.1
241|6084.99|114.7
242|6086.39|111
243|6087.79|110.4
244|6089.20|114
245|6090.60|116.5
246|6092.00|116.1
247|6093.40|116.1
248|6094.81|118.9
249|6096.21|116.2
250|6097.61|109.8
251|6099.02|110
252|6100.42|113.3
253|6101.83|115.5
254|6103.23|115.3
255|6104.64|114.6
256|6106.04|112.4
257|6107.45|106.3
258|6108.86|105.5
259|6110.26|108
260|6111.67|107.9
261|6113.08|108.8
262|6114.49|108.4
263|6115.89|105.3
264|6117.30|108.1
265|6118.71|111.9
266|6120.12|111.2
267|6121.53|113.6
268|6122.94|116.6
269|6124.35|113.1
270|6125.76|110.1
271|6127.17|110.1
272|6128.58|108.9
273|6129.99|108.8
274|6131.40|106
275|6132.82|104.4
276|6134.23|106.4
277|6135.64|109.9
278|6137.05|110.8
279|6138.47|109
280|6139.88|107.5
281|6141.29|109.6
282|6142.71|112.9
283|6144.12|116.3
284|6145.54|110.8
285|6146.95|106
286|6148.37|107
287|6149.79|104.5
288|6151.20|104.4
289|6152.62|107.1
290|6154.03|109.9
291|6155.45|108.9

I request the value 0.03 mag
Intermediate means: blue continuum 113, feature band 110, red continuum 113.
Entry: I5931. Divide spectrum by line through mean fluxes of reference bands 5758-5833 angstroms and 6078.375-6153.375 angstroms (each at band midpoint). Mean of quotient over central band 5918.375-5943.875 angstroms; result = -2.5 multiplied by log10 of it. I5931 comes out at 0.05 mag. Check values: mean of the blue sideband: 114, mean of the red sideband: 111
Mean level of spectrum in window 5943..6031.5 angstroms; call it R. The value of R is 110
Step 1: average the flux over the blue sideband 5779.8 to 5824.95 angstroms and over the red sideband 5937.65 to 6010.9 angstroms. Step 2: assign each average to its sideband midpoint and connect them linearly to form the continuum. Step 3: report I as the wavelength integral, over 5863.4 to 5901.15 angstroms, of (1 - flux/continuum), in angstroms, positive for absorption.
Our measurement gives 3.5 angstroms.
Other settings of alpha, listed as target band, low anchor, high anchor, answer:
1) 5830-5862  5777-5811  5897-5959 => -0.04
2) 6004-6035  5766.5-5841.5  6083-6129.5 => 0.03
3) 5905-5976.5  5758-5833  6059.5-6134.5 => 0.05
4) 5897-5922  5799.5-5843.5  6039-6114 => 0.10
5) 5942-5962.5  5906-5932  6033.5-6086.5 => -0.01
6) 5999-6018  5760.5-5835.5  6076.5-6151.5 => 0.02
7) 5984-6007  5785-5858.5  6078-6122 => 0.03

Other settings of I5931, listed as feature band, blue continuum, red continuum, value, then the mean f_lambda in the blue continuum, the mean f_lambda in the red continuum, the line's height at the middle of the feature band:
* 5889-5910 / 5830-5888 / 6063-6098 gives 0.18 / 111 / 115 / 112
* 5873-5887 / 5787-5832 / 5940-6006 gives 0.06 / 115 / 110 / 113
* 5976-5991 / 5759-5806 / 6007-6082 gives 0.03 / 112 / 113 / 113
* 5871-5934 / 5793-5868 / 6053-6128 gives 0.11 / 114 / 113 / 114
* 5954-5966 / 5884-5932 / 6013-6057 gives -0.07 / 101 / 113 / 106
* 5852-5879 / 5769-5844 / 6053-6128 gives 0.03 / 114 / 113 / 114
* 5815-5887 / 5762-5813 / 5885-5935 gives -0.07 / 112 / 102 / 106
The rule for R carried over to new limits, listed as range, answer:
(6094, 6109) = 113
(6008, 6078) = 113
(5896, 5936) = 106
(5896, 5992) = 108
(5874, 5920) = 101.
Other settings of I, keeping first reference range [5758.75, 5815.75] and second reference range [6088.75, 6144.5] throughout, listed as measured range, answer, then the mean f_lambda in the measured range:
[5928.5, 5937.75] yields 0.64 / 104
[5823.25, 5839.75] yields -1.16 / 119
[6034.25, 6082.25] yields -1.72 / 115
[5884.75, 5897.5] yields 2.89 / 86.1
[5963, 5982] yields 0.58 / 108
